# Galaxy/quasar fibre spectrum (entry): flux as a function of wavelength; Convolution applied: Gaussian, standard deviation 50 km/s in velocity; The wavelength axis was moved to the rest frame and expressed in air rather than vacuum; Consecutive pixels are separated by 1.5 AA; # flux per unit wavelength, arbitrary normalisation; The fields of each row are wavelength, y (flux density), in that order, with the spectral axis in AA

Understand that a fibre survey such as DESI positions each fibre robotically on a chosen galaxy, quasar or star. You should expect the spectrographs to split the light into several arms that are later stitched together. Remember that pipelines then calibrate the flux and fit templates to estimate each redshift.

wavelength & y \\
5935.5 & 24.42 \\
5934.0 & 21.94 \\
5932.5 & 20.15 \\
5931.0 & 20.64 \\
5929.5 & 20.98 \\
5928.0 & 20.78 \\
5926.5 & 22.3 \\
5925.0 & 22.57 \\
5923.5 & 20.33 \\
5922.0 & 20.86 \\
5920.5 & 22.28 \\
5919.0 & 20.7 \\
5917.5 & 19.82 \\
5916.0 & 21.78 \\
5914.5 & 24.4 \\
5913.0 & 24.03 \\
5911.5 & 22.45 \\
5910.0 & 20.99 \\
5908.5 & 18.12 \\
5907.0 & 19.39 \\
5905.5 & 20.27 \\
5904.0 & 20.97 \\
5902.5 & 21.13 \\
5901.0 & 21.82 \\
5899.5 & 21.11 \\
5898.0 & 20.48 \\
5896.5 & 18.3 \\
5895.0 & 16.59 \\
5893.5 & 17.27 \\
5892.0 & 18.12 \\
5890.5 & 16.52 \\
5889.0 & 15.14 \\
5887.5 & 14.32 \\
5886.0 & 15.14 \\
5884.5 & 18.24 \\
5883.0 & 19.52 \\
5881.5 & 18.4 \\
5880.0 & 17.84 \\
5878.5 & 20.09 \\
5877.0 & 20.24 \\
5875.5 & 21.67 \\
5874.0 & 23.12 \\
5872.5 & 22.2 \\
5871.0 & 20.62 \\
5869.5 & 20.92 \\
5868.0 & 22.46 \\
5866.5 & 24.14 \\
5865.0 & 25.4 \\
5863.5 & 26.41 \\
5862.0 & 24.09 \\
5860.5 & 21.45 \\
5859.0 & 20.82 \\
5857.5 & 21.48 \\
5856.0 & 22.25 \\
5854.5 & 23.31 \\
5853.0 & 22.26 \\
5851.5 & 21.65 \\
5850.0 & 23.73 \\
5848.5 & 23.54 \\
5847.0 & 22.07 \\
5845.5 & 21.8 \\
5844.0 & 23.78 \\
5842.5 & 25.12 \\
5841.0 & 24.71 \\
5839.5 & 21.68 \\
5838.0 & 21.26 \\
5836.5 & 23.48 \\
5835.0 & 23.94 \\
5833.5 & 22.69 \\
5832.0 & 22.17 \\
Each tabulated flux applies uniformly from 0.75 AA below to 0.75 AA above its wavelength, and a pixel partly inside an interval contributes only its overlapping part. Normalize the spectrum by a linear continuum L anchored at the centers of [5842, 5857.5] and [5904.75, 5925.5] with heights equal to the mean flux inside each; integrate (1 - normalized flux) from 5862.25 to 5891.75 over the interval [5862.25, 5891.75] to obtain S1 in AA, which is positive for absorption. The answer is 2.7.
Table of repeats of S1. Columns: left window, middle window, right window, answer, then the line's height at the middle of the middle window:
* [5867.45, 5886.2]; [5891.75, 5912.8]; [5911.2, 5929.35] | 1.2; 21.1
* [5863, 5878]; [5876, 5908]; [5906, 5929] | 4.9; 22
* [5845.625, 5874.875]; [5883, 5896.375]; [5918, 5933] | 3.2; 22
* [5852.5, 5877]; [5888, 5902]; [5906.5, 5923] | 2.2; 21.8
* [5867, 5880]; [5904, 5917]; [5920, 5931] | 0.0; 21.3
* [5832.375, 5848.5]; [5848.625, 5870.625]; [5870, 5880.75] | -1.1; 21.8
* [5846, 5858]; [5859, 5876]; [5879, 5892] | -2.5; 20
